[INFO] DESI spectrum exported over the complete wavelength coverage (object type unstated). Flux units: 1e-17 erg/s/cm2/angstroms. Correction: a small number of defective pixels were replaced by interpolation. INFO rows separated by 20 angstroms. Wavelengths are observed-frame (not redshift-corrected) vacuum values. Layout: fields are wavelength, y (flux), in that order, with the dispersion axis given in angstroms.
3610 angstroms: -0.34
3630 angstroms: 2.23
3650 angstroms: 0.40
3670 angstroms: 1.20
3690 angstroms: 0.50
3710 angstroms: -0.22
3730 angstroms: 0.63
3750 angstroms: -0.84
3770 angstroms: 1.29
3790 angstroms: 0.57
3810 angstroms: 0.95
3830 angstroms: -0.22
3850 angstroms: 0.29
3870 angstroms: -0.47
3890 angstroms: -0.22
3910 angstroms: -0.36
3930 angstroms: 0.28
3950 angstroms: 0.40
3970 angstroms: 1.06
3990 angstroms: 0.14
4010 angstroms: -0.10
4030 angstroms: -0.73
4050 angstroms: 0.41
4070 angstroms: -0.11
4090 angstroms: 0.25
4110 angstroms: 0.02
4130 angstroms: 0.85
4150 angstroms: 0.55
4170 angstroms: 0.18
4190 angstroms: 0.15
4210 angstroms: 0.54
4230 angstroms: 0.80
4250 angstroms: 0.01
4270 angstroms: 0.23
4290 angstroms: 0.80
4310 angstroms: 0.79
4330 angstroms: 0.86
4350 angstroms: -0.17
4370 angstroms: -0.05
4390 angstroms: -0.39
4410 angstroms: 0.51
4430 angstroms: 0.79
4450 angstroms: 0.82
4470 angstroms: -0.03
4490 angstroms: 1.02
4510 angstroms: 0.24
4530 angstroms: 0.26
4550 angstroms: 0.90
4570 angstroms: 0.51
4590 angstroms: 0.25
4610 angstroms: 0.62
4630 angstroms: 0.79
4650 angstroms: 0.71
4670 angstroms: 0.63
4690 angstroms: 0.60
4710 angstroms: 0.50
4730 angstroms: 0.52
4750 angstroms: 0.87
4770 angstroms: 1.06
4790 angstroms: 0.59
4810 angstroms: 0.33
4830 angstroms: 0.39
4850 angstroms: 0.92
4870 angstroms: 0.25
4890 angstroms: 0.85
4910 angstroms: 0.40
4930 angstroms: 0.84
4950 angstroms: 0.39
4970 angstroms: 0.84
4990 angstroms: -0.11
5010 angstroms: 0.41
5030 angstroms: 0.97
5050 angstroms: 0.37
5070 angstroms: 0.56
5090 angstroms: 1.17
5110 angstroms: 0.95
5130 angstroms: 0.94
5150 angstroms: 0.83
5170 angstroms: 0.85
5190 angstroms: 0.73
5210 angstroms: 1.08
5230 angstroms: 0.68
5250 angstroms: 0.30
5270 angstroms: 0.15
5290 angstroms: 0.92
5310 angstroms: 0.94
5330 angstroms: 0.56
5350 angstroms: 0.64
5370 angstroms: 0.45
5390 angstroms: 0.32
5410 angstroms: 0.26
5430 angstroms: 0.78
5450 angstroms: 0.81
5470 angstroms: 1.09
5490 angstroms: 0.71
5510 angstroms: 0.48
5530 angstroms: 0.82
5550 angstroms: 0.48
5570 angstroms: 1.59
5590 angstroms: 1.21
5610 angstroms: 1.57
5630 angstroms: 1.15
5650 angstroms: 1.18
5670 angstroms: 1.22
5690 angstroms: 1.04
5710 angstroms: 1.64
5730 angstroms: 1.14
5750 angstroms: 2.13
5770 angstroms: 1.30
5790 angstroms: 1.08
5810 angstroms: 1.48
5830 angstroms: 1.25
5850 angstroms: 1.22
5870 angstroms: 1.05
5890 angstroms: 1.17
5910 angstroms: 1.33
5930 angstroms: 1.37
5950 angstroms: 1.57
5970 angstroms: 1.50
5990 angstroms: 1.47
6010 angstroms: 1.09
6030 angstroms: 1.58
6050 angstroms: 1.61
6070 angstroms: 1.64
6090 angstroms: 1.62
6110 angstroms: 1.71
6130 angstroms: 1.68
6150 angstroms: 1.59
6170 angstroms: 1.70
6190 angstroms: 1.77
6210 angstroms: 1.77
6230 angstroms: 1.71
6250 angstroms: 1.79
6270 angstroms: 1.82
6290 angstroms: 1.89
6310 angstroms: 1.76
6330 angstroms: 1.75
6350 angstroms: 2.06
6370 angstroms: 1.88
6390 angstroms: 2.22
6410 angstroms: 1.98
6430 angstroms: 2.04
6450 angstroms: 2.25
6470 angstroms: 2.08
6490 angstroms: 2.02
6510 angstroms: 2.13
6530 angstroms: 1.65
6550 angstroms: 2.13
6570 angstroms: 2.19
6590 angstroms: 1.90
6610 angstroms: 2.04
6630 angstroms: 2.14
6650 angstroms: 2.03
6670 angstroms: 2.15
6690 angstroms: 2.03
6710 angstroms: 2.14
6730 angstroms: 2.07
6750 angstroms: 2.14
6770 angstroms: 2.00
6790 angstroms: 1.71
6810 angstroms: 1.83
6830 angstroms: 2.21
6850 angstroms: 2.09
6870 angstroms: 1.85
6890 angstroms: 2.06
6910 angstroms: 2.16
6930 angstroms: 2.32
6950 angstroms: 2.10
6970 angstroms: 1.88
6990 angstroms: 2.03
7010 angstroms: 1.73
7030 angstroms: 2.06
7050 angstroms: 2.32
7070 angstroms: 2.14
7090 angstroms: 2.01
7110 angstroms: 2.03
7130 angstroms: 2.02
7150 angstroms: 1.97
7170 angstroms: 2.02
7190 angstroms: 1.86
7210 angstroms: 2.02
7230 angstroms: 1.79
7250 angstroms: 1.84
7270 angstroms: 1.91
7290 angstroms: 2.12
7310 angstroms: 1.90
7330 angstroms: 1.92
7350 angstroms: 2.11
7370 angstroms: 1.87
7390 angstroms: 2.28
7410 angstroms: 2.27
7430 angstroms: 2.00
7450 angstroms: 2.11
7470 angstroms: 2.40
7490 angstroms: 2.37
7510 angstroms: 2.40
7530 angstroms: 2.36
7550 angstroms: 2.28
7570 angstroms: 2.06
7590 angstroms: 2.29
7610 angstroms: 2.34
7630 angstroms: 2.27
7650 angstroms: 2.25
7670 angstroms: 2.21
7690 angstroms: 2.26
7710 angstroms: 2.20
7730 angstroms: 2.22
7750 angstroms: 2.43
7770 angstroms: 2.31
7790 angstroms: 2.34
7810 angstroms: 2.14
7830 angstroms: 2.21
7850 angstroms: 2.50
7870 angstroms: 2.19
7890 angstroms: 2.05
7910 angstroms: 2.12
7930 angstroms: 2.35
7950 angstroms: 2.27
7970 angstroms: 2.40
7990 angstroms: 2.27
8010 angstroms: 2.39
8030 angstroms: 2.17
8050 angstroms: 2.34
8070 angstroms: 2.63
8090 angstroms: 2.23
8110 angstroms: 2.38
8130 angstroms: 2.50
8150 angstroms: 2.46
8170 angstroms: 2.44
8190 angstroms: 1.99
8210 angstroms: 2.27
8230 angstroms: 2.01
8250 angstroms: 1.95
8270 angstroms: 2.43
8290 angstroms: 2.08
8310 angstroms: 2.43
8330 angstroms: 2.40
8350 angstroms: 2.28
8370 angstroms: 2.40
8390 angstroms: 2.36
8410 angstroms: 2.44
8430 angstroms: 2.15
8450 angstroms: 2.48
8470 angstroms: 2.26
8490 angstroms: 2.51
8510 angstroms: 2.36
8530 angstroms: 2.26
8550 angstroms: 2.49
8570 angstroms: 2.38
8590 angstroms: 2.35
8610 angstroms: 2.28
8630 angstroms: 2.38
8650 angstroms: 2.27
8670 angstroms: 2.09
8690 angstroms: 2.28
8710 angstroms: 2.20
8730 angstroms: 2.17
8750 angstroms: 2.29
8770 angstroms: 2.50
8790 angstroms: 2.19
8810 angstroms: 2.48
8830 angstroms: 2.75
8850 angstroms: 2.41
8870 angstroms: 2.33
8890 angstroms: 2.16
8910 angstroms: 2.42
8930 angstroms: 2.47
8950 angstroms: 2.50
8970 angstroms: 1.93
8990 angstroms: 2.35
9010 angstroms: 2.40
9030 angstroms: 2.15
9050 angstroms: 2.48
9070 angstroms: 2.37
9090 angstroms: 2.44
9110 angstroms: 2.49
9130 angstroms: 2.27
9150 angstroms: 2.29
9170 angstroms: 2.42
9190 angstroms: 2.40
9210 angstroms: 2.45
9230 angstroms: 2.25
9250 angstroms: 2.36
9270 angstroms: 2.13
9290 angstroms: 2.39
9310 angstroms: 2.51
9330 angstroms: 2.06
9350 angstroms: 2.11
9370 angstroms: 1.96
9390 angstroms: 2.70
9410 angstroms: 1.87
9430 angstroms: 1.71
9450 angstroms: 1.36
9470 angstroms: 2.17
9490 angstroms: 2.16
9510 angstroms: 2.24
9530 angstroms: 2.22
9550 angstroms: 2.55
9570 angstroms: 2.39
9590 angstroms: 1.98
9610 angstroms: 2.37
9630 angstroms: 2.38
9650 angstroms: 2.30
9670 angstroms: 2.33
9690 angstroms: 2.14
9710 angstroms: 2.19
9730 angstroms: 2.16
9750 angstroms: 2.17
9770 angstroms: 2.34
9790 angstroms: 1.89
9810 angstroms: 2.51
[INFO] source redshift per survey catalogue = 0.397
